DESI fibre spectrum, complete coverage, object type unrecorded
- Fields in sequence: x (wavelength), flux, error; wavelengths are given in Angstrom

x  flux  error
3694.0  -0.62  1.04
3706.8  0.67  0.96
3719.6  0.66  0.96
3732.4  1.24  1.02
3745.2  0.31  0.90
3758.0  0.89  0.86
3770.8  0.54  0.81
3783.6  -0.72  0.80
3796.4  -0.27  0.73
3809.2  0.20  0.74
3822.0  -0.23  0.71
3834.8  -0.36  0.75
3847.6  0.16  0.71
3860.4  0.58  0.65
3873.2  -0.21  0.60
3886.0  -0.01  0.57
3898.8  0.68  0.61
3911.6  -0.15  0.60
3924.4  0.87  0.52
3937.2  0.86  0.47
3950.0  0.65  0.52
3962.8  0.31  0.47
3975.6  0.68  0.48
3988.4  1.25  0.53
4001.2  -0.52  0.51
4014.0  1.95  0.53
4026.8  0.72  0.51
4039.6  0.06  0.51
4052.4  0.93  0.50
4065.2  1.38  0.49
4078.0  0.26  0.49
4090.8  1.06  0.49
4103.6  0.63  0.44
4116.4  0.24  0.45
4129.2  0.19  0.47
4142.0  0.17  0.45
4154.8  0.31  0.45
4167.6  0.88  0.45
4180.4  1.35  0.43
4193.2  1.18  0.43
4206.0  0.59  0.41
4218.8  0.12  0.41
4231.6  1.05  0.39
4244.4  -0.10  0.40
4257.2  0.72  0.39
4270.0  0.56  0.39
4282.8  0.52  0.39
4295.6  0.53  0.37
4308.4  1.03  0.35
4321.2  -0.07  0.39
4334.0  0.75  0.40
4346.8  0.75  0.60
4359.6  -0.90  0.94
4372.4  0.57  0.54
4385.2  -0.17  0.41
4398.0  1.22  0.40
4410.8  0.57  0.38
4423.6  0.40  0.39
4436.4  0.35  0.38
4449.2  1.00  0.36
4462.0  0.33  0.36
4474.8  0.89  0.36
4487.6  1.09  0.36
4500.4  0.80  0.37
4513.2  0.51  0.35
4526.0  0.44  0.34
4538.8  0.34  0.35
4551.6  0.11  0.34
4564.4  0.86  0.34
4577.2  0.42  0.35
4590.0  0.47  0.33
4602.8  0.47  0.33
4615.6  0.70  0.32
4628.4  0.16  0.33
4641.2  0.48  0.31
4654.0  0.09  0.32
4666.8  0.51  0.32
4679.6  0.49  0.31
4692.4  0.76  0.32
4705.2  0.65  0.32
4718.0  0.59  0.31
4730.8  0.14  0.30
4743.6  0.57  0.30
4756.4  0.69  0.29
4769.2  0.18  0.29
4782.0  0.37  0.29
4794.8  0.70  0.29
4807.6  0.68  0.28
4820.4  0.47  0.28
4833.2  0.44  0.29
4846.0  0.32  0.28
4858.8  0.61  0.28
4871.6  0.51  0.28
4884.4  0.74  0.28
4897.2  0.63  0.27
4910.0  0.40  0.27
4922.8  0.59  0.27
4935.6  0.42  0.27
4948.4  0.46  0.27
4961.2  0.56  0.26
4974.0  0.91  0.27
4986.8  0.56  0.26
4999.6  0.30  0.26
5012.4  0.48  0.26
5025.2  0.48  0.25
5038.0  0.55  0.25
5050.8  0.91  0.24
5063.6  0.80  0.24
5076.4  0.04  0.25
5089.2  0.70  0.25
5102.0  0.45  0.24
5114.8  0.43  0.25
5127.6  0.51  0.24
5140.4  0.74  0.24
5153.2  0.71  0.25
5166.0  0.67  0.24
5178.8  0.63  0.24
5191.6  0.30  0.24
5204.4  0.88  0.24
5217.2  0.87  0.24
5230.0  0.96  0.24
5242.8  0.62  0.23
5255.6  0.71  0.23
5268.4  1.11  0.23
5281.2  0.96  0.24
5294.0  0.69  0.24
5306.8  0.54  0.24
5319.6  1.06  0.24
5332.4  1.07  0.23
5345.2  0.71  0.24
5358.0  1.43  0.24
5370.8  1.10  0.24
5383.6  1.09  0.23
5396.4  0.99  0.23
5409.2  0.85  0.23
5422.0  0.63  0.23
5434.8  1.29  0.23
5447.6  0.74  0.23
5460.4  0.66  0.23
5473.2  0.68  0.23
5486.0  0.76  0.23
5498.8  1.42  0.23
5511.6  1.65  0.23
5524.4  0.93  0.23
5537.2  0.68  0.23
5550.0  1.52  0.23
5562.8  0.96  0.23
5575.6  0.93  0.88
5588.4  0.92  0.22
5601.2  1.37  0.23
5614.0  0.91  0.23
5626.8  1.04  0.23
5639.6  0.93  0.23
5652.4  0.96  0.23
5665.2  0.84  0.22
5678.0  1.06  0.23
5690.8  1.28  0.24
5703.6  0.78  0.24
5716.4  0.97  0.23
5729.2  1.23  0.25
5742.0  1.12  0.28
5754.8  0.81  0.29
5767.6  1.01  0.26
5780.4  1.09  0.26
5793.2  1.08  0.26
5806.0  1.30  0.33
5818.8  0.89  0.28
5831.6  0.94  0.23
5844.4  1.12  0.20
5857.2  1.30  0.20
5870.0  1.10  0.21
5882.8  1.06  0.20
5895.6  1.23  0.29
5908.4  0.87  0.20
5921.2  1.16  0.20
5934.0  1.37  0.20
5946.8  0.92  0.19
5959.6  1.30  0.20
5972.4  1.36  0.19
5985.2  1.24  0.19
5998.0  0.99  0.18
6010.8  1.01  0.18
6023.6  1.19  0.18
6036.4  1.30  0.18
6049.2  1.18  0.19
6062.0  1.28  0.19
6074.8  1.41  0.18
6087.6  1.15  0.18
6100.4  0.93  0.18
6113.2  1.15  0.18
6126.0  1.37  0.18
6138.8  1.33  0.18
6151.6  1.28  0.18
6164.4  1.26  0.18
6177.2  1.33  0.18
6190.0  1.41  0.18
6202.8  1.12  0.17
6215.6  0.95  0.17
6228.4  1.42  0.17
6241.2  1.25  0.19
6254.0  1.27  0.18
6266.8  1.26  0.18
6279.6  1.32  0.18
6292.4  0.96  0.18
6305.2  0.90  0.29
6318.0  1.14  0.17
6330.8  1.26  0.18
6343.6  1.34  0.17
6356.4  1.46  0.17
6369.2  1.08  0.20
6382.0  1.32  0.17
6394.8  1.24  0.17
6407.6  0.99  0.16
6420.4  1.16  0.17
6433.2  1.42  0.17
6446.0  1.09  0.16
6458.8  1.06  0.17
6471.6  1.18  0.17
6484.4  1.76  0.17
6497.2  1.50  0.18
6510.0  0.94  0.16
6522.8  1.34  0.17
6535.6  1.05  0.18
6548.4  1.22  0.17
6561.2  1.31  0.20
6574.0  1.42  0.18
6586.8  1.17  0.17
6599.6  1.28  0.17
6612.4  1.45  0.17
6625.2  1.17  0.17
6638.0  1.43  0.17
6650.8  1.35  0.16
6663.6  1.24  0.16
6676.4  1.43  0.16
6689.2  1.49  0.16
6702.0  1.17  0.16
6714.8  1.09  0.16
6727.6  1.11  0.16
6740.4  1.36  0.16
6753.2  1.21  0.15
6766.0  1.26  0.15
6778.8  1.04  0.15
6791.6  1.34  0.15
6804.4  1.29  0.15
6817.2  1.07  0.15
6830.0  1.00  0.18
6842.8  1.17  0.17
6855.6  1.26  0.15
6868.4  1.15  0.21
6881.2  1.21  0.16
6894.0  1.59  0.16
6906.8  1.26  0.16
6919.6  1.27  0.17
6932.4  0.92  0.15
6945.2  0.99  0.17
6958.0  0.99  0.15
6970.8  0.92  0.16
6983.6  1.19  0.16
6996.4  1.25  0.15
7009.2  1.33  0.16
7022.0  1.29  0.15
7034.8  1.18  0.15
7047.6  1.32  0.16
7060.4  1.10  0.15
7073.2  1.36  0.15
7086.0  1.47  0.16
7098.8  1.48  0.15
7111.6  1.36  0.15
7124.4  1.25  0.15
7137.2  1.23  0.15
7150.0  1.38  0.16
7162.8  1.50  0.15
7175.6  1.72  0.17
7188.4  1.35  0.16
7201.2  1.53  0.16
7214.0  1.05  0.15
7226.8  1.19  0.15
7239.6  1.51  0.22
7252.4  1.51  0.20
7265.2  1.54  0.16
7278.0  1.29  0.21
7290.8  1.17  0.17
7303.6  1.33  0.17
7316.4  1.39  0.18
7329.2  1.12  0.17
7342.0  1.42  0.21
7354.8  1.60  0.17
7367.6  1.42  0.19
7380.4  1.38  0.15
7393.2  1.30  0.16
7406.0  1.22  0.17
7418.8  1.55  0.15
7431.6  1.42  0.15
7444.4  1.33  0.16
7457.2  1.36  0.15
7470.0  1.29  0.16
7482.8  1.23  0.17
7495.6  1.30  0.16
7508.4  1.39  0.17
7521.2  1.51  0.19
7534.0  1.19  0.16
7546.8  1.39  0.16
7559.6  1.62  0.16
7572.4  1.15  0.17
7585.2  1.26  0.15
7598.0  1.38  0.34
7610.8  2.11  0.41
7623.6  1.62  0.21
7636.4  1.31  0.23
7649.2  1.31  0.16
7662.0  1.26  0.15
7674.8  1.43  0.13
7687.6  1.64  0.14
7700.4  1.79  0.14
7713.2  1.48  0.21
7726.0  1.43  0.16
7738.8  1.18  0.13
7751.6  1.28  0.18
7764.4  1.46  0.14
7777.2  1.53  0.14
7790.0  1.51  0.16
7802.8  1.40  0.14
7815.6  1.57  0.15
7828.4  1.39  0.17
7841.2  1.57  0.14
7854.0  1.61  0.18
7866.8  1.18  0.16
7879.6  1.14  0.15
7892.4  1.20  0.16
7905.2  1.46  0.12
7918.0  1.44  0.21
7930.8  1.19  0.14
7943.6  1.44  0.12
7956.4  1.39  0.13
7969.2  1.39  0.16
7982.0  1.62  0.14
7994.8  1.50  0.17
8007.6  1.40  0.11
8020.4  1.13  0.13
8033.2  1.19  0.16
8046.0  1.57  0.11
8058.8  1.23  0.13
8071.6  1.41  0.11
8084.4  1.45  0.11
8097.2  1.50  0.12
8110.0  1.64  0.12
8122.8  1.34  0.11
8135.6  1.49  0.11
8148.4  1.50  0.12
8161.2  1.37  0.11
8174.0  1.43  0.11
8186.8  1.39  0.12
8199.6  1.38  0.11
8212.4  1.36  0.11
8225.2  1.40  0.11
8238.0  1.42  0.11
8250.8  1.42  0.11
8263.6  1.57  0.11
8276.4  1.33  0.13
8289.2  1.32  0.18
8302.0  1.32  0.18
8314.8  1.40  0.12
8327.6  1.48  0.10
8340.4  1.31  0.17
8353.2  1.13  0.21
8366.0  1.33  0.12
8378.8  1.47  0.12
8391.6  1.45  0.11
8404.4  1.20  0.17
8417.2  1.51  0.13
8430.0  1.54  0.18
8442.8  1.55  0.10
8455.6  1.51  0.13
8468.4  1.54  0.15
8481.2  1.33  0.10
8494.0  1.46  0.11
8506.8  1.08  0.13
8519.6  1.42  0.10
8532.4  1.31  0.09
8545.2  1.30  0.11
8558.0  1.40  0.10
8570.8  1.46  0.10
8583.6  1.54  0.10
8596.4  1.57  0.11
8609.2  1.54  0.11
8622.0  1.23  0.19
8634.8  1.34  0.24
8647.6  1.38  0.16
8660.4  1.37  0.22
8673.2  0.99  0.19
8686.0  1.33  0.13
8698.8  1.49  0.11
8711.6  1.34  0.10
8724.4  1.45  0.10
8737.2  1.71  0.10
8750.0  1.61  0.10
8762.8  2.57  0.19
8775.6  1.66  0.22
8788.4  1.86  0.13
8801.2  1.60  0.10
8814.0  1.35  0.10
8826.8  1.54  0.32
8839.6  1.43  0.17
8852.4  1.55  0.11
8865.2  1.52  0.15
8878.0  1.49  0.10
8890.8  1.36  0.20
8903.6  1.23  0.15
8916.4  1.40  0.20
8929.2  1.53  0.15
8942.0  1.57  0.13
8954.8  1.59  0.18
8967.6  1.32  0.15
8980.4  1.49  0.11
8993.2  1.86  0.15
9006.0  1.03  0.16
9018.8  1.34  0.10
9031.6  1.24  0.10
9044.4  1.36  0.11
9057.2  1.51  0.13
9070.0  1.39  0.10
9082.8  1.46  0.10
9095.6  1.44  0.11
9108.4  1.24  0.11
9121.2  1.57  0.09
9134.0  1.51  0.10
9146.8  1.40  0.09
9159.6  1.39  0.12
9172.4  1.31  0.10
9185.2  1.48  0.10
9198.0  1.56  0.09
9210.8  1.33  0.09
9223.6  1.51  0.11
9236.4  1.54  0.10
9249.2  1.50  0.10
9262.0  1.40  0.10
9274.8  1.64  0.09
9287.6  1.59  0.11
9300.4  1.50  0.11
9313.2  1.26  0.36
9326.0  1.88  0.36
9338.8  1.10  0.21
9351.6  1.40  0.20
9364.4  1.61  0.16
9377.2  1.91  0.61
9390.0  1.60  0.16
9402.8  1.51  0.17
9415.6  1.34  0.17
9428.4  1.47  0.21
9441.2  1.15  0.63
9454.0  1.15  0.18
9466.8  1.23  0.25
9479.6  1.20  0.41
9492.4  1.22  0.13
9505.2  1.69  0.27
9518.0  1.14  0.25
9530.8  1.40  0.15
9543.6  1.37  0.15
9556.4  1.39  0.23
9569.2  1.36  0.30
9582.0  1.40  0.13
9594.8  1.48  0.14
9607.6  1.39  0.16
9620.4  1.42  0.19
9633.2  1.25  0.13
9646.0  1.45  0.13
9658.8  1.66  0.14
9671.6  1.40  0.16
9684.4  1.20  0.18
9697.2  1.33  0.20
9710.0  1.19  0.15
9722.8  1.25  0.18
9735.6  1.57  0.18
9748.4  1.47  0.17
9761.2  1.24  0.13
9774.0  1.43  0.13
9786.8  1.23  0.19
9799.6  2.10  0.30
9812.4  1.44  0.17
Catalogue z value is 0.336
